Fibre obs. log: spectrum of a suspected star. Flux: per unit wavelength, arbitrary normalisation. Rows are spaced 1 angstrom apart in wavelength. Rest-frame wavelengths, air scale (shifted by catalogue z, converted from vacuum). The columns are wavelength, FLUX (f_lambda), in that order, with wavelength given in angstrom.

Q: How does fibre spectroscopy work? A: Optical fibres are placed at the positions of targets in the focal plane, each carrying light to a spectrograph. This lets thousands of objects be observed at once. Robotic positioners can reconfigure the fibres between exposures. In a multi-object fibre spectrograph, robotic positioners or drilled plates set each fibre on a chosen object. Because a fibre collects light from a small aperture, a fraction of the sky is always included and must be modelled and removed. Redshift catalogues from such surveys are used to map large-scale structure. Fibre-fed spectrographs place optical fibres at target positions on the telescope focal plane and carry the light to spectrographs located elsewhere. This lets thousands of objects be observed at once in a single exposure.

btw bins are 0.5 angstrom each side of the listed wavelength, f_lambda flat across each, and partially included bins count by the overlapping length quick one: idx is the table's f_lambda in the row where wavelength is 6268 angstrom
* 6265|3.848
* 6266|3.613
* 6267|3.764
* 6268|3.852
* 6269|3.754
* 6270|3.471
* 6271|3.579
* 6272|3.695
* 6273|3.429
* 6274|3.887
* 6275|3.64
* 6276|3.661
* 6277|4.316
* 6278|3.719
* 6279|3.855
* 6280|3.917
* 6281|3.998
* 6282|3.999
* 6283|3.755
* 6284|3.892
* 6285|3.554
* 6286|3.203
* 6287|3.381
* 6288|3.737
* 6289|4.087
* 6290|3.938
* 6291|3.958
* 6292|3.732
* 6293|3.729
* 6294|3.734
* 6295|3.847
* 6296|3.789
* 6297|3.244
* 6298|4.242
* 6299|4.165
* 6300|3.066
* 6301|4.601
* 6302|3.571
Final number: 3.852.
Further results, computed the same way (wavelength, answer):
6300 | 3.066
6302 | 3.571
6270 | 3.471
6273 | 3.429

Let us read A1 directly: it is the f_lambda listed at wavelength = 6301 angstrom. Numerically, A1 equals 4.601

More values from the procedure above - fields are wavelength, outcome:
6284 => 3.892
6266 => 3.613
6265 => 3.848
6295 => 3.847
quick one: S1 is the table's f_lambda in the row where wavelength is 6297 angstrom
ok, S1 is 3.244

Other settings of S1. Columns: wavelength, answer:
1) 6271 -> 3.579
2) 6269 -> 3.754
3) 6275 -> 3.64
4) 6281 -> 3.998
